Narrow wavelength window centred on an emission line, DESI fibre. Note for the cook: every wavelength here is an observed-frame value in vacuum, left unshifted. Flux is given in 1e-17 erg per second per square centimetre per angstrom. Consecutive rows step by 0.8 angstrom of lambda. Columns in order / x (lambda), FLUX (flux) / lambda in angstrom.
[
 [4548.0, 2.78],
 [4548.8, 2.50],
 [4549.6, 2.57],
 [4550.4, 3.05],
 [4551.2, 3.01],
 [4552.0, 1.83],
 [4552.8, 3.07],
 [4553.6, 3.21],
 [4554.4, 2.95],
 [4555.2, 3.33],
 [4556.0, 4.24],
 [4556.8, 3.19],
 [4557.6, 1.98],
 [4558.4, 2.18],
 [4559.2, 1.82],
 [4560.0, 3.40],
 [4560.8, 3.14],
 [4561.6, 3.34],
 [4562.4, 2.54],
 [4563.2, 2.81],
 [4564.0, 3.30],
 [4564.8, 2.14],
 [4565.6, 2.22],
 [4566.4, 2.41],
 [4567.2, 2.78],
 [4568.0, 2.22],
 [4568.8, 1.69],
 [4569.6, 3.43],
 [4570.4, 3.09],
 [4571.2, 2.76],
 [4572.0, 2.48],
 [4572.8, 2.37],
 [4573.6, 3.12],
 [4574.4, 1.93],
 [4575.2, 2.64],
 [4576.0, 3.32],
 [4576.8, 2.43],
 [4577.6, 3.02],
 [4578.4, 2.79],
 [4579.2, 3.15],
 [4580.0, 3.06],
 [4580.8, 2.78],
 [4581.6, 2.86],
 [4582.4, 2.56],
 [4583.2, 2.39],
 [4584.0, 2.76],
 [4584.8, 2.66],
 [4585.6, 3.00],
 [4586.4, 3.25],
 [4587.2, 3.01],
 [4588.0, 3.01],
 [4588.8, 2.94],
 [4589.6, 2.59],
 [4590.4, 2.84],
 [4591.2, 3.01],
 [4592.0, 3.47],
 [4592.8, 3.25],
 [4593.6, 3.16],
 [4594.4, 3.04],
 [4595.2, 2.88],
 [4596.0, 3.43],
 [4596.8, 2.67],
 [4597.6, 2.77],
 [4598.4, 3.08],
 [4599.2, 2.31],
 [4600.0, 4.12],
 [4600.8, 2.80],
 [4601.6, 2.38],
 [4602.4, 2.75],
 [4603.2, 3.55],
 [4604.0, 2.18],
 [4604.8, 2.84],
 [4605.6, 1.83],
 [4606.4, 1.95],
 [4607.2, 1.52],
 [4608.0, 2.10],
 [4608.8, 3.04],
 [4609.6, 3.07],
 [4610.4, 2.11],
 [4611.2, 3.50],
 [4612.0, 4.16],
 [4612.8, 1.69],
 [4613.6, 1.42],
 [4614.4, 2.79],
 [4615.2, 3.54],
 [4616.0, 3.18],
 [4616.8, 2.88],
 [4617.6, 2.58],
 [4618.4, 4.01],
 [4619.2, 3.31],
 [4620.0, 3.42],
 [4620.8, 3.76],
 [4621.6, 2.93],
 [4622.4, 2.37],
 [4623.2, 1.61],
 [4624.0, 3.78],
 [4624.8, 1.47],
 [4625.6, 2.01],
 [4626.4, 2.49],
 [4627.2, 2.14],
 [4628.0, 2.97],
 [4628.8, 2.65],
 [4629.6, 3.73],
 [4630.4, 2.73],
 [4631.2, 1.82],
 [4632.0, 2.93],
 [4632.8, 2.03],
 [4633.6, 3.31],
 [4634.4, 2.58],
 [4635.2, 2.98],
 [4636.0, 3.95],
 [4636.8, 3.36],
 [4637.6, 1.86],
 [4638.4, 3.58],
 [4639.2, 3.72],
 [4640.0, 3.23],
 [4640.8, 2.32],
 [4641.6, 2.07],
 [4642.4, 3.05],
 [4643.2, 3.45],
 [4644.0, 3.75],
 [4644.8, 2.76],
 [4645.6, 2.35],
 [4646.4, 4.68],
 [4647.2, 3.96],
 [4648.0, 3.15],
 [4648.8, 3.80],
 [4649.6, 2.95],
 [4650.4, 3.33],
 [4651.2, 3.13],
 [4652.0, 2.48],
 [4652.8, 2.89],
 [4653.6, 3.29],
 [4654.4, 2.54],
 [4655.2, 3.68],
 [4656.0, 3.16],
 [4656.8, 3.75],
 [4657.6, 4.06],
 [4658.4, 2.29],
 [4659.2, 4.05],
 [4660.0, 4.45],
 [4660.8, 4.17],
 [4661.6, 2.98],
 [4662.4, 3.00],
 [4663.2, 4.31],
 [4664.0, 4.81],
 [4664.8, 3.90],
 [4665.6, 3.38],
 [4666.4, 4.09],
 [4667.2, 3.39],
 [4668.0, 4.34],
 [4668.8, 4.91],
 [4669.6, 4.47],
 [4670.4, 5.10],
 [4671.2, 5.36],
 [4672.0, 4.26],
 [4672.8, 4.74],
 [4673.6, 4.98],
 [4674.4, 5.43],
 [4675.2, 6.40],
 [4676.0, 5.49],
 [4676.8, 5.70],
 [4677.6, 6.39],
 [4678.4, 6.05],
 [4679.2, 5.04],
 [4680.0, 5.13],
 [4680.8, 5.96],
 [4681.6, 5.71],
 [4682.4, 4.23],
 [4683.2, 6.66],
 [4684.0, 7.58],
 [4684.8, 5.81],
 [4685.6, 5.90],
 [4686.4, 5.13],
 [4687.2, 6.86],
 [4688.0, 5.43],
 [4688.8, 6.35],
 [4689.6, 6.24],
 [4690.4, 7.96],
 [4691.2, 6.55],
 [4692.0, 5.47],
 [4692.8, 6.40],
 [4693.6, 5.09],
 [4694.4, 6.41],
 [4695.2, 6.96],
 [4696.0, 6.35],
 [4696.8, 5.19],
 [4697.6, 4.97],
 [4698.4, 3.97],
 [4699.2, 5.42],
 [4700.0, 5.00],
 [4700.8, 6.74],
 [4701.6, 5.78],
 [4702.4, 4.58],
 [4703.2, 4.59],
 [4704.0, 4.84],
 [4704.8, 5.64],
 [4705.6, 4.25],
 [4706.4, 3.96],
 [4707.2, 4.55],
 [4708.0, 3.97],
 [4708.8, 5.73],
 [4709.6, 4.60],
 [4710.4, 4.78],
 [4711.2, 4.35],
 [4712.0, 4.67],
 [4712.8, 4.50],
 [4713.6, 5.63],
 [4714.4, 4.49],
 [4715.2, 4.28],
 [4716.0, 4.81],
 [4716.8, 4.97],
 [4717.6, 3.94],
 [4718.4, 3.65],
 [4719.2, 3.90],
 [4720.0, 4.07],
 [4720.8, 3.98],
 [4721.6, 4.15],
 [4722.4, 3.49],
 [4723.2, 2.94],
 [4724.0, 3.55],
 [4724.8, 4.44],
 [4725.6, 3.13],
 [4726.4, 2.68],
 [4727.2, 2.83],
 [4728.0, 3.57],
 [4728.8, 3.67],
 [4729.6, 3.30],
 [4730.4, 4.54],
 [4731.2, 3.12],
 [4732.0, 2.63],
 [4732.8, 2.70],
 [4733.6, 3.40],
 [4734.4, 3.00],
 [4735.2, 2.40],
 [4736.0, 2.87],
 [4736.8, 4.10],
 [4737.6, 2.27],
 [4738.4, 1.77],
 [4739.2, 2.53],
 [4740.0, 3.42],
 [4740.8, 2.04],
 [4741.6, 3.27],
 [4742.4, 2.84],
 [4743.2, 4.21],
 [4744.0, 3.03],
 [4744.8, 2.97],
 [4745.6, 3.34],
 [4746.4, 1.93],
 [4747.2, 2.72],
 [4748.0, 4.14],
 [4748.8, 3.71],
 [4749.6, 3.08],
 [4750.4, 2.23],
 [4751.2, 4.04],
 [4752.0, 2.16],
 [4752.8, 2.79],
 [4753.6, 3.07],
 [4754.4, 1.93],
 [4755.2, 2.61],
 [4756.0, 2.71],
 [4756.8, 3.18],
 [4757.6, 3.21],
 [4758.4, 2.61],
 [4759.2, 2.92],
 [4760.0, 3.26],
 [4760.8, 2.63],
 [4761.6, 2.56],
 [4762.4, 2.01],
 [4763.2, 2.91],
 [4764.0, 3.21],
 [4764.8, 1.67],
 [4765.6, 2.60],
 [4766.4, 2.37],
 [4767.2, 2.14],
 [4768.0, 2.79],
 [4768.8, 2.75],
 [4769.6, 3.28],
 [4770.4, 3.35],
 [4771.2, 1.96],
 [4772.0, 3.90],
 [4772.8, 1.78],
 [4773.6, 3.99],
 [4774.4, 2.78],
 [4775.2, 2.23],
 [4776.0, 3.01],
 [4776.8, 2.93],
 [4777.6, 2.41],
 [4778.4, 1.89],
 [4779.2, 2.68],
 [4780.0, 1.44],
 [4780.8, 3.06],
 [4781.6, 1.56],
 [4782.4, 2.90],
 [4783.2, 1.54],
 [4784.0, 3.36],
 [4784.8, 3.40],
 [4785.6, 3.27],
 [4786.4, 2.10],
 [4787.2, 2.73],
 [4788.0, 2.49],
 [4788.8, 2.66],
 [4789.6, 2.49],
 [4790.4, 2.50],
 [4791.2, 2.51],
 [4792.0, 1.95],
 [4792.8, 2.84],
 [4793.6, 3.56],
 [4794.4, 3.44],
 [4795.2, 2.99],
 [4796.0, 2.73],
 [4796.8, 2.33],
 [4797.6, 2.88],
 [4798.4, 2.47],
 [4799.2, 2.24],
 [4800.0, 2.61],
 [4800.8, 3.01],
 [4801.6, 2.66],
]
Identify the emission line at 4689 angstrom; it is Mg II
